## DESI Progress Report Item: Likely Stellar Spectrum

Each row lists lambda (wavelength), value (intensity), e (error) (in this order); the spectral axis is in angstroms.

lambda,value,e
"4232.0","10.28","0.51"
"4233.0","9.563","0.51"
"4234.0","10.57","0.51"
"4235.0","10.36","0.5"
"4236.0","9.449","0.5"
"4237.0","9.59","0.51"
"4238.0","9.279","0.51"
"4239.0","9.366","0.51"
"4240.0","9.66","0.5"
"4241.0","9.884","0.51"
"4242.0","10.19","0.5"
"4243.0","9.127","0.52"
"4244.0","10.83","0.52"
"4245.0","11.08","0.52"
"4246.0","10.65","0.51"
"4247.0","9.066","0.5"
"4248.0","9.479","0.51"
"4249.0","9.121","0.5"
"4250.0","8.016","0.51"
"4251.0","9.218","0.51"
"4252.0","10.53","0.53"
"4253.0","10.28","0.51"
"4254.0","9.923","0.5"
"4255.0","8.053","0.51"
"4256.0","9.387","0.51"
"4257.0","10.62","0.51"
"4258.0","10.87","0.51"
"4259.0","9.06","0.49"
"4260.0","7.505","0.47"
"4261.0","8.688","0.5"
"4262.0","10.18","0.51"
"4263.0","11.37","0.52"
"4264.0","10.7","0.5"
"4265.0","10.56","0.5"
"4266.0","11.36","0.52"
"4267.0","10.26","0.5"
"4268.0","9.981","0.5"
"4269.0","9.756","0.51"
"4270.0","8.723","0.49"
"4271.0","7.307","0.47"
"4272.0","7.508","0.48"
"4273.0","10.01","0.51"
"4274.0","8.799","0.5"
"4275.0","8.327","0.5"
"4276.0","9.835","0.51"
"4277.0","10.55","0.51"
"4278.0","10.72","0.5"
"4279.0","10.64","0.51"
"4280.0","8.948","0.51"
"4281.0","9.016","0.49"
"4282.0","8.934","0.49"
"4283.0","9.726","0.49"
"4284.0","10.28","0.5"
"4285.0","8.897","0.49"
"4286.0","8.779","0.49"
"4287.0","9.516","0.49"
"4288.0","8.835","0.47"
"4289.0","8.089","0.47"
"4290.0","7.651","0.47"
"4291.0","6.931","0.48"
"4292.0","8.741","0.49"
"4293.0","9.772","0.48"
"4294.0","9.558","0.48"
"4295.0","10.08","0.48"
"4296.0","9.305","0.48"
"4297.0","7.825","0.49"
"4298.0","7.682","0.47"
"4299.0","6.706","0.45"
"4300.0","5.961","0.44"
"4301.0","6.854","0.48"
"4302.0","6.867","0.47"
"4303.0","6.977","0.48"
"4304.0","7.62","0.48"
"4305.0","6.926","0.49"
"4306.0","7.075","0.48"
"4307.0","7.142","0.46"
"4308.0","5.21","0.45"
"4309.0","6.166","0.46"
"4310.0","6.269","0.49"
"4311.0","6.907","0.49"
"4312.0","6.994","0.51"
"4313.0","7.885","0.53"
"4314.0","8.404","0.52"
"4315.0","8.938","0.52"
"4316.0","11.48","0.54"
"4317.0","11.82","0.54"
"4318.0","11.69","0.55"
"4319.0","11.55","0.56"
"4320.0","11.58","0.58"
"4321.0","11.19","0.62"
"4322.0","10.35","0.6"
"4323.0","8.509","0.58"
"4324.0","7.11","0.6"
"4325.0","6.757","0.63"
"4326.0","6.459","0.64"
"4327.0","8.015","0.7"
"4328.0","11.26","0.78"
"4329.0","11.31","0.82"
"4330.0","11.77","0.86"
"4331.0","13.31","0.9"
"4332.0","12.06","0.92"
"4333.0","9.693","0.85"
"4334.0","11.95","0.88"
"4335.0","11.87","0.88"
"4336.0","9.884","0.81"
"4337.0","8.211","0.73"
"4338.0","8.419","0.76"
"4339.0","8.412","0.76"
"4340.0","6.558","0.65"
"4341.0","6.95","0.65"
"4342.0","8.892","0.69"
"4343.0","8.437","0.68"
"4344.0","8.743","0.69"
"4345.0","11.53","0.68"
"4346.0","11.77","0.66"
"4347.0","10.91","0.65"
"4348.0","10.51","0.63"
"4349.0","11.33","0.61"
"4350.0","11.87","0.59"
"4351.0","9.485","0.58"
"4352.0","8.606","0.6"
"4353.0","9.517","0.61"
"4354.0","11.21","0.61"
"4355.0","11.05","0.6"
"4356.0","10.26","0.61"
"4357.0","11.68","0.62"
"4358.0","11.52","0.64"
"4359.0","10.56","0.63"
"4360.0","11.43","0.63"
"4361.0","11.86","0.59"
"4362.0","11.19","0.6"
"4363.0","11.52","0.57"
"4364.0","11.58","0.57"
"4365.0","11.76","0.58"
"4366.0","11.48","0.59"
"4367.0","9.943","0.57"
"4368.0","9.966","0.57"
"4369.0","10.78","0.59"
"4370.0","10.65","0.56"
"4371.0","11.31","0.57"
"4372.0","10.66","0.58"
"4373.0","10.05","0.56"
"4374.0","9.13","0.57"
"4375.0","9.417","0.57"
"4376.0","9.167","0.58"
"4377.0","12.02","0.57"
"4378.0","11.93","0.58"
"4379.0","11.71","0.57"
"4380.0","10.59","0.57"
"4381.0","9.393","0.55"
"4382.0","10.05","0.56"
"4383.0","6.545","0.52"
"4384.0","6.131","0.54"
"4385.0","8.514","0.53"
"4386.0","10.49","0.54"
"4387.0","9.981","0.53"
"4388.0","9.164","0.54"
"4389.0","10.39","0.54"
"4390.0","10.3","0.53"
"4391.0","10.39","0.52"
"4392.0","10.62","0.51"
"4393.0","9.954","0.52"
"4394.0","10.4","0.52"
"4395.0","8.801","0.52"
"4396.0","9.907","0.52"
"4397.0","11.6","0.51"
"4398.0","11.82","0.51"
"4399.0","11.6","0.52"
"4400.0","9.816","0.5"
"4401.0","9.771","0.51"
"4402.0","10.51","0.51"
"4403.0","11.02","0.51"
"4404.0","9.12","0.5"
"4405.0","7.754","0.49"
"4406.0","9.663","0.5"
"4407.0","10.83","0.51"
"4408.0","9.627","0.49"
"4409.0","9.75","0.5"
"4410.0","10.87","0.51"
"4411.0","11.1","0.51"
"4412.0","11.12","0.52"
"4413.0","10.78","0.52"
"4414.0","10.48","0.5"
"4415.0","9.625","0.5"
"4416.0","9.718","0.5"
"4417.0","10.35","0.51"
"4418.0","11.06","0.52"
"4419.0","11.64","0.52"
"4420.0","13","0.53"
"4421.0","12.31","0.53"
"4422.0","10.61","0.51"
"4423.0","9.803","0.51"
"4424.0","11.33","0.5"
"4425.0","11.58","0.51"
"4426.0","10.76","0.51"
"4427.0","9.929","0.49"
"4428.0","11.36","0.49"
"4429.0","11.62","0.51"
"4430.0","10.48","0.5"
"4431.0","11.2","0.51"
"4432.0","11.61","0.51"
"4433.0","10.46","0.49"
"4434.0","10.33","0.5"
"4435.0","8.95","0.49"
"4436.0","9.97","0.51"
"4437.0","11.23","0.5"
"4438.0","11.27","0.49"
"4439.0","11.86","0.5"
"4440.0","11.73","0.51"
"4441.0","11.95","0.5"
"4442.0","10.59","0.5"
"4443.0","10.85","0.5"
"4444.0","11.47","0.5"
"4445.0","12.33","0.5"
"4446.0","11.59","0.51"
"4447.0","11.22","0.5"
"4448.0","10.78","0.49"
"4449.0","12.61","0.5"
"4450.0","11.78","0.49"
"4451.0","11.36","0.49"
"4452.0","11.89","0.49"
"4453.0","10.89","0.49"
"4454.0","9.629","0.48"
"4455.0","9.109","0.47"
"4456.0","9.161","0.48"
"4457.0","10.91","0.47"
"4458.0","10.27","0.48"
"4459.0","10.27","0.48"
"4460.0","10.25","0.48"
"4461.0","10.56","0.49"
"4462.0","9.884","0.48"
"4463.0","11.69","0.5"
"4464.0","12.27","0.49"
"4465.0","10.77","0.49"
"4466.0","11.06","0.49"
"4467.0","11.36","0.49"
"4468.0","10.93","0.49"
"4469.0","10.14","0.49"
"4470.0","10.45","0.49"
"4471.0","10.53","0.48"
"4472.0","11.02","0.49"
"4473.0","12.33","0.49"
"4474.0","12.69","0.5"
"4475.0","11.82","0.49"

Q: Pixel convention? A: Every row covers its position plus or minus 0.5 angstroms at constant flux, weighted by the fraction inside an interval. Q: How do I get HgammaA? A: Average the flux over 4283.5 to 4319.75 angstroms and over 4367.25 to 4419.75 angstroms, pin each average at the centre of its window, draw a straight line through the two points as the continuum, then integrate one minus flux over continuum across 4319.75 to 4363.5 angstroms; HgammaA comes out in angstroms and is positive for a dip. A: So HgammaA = -4.84 angstroms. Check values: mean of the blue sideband 8.28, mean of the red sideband 10.2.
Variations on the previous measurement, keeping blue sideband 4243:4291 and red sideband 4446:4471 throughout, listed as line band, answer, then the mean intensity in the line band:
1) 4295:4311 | 4.4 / 7.07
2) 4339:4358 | 0.2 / 9.96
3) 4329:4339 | -0.8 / 10.7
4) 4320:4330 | 0.6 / 9.26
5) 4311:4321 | -0.1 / 9.94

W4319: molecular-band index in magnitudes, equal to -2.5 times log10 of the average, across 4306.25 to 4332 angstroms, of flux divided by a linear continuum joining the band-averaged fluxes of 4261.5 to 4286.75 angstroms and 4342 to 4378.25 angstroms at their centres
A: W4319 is 0.12 mag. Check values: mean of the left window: 9.65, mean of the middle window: 9.16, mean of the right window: 10.7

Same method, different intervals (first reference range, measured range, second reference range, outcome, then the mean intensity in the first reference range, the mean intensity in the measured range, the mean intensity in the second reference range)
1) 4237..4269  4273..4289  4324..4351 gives 0.044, 9.81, 9.43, 9.82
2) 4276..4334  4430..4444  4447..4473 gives -0.039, 8.9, 10.9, 10.8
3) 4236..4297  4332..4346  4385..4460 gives 0.071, 9.47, 9.39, 10.7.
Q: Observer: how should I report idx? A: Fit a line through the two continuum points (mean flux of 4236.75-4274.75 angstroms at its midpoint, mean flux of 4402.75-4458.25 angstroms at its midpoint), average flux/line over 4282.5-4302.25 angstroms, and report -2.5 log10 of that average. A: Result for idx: 0.172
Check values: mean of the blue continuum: 9.62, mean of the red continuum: 10.8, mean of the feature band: 8.42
